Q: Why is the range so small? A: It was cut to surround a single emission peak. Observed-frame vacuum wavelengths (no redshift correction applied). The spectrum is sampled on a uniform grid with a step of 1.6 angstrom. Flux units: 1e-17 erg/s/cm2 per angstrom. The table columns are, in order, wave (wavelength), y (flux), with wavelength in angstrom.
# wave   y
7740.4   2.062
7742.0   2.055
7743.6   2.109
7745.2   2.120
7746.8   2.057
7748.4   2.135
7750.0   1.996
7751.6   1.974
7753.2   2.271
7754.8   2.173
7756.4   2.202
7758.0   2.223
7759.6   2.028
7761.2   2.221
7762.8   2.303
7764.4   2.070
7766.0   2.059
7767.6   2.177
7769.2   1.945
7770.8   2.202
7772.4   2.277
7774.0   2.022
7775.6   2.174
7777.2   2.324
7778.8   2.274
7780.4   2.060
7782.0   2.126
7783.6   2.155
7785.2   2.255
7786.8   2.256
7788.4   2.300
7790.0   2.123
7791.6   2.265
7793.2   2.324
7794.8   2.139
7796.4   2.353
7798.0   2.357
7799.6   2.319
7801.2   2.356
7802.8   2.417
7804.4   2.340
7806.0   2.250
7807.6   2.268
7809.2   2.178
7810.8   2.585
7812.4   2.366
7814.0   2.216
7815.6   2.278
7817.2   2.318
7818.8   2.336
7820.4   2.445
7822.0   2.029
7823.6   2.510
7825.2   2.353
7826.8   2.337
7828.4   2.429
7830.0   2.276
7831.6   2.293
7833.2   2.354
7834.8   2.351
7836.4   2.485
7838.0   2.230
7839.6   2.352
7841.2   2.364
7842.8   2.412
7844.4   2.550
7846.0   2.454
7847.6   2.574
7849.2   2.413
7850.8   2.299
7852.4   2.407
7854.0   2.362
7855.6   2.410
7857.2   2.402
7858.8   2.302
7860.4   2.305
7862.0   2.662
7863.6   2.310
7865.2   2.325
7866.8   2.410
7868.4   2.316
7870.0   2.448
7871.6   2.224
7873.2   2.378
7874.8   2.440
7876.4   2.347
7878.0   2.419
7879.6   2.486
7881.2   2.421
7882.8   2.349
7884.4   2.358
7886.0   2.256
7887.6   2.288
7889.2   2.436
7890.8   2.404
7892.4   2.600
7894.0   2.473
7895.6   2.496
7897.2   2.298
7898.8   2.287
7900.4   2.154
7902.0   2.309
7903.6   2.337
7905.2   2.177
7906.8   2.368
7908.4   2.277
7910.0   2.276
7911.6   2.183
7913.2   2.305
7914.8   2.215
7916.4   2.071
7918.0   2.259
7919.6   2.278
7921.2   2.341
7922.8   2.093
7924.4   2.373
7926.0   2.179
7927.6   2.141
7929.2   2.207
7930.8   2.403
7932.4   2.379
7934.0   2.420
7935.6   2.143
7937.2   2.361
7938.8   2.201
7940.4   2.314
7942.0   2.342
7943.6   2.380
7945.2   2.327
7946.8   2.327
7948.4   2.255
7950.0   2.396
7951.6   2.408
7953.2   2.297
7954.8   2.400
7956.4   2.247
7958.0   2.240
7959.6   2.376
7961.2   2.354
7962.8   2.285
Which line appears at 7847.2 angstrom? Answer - Mg II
